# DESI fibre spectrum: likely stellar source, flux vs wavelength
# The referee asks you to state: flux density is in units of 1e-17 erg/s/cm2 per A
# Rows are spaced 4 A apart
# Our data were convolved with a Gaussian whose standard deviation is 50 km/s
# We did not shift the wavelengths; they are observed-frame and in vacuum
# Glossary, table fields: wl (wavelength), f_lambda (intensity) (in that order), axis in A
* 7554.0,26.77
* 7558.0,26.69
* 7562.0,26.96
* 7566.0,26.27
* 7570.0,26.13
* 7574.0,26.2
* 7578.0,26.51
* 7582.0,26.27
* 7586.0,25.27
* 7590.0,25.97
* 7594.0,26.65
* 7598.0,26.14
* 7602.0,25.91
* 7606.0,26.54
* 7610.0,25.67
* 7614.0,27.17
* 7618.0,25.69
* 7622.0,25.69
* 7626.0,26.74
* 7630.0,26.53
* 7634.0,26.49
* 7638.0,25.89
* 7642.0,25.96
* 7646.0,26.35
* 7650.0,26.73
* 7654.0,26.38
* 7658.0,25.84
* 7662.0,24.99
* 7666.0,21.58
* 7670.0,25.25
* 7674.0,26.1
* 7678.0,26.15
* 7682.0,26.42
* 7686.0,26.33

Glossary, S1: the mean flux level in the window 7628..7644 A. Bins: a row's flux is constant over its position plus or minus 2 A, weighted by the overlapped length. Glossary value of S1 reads 26.2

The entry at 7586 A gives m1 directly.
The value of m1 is 25.27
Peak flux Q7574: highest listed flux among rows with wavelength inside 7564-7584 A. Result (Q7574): 26.51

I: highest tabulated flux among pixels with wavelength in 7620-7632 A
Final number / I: 26.74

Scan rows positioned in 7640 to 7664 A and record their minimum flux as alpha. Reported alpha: 24.99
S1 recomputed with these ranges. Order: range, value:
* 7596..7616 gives 26.3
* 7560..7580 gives 26.4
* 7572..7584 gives 26.3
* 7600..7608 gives 26.2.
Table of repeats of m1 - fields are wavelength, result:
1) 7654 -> 26.38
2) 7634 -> 26.49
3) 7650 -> 26.73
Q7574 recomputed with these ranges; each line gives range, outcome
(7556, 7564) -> 26.96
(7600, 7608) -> 26.54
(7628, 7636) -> 26.53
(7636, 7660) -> 26.73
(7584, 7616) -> 27.17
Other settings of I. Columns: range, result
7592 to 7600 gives 26.65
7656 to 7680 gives 26.15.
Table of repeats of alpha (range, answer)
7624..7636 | 26.49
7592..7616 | 25.67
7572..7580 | 26.2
